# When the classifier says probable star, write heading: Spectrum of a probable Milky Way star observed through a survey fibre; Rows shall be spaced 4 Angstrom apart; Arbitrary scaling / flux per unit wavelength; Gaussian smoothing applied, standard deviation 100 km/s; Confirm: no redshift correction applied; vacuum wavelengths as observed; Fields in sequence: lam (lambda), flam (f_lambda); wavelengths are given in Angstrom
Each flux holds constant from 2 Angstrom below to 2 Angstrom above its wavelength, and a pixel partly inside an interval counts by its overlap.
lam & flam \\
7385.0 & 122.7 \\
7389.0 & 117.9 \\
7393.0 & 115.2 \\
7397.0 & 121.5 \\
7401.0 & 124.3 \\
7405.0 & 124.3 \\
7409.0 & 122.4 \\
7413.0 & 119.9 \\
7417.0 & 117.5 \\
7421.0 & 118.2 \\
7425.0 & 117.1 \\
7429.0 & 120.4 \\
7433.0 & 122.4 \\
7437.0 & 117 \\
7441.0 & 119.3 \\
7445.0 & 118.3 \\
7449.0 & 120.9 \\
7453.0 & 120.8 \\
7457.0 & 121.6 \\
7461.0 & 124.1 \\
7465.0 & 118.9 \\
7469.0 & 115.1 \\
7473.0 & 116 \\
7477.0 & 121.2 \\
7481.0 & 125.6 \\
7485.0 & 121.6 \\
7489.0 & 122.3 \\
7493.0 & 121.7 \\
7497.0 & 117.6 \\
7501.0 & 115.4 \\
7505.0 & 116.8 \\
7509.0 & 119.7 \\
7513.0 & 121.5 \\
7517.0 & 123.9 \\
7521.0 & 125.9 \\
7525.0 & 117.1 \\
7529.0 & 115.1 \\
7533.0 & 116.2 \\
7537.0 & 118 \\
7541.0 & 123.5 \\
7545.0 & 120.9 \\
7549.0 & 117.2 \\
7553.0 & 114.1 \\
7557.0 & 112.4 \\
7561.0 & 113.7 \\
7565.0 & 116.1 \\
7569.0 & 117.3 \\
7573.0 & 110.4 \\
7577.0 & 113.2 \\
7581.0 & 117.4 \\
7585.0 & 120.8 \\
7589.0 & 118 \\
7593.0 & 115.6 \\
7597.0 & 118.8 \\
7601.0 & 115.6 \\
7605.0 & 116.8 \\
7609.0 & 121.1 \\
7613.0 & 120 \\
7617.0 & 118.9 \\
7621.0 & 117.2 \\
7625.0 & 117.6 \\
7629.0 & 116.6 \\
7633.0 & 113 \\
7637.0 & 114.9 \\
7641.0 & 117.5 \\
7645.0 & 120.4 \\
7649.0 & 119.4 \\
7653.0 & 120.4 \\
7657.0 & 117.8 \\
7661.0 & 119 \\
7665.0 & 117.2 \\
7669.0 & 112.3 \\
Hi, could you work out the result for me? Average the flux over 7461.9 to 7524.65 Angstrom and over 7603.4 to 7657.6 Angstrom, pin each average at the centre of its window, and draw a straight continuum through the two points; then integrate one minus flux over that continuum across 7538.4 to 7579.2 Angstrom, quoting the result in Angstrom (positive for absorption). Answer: 1.1 Angstrom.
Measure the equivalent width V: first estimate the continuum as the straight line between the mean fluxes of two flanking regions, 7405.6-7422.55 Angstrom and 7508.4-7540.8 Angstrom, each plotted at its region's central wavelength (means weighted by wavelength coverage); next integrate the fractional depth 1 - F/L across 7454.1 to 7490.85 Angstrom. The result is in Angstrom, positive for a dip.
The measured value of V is -0.2 Angstrom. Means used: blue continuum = 120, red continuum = 120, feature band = 121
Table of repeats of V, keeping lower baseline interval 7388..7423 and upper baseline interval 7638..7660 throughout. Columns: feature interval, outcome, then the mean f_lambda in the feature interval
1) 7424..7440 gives 0.1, 119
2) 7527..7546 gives 0.1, 119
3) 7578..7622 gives 0.4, 118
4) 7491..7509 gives 0.2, 118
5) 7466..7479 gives 0.2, 118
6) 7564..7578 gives 0.6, 114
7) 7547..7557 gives 0.4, 115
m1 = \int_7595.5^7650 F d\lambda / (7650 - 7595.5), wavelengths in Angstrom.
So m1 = 118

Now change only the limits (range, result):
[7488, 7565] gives 118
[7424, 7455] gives 120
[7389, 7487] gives 120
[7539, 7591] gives 117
